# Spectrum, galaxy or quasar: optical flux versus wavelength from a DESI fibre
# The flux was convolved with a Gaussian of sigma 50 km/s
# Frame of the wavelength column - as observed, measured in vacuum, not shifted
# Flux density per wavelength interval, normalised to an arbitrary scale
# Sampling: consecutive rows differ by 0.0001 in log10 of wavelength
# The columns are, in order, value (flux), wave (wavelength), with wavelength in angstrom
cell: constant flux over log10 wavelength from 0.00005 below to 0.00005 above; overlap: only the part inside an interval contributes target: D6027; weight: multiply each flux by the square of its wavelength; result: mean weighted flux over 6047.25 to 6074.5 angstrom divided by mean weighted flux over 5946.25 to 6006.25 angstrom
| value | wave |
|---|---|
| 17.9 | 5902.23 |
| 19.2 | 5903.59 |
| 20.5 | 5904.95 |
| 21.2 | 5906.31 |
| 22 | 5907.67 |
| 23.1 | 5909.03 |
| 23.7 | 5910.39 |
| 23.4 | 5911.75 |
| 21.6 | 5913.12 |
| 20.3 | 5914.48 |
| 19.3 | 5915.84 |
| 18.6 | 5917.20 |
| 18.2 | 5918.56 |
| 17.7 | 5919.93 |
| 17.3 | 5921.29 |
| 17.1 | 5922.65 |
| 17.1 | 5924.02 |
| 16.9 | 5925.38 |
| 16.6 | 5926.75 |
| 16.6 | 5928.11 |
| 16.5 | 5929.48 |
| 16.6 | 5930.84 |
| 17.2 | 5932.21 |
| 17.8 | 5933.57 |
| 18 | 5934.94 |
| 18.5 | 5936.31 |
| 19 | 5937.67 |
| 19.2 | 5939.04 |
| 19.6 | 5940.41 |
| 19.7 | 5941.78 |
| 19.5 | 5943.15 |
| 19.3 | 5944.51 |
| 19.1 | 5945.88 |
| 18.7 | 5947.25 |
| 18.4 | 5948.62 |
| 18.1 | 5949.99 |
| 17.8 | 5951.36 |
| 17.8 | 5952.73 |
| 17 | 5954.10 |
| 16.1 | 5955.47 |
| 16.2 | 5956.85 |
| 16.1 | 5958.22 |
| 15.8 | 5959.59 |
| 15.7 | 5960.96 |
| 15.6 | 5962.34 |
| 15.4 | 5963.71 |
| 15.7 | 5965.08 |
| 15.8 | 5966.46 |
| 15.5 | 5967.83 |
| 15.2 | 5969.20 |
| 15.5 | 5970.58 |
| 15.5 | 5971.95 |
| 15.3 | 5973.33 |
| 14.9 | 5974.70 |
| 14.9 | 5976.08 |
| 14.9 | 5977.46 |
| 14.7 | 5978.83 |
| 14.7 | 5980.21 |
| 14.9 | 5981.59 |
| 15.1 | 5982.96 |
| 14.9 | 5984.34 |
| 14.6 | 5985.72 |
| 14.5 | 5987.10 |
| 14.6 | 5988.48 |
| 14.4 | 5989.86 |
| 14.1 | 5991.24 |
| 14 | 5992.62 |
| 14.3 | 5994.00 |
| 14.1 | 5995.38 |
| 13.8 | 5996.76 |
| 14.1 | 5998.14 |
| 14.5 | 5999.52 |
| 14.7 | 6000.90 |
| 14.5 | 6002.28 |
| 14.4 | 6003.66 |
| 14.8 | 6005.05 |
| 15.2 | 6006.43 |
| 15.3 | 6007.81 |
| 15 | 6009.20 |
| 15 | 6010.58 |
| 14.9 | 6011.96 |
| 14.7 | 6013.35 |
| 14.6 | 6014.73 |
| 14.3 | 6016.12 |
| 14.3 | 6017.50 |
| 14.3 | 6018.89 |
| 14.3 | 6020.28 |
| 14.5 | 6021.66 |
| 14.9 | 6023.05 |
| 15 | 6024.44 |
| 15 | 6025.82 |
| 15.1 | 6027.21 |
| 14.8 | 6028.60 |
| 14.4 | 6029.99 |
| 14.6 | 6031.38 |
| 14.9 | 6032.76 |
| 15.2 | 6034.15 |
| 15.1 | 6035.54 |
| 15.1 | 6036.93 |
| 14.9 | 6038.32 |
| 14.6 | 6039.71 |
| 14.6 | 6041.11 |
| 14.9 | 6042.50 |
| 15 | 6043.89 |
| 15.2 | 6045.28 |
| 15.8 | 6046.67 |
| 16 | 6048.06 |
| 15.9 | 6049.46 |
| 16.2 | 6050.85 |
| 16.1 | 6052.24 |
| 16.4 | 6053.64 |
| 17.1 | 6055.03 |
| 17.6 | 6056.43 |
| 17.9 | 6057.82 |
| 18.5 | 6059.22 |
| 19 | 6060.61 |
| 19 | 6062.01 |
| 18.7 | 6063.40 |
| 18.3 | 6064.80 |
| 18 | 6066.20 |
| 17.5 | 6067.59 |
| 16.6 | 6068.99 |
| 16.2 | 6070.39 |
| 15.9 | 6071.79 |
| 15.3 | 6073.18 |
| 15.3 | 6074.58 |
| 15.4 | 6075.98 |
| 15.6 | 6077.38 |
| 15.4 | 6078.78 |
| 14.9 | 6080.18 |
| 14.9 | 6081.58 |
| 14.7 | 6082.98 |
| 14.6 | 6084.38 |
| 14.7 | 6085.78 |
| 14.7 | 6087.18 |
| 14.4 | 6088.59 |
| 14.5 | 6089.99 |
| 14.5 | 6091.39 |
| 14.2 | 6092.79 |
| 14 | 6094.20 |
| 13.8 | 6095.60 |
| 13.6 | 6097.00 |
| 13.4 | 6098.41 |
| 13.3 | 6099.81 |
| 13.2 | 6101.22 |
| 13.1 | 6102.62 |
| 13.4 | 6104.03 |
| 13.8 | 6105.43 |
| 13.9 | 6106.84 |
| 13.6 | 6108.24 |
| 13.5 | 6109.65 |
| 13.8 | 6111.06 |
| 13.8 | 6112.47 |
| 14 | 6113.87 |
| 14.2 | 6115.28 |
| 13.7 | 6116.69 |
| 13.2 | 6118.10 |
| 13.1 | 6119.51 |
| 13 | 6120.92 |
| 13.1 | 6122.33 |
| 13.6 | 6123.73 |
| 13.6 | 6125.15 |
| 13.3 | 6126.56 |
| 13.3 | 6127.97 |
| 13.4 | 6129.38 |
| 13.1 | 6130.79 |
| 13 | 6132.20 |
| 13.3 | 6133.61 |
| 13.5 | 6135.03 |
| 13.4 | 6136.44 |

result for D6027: 1.14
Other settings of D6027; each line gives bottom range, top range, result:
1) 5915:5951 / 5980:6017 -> 0.82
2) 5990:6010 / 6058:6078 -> 1.21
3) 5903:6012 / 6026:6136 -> 0.92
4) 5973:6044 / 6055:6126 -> 1.05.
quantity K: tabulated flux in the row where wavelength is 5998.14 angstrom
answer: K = 14.1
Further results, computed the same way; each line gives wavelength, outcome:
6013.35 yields 14.7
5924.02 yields 17.1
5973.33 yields 15.3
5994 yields 14.3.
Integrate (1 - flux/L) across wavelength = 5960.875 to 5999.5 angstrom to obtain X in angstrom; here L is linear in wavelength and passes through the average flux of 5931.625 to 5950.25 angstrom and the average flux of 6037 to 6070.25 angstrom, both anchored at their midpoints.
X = 6.77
